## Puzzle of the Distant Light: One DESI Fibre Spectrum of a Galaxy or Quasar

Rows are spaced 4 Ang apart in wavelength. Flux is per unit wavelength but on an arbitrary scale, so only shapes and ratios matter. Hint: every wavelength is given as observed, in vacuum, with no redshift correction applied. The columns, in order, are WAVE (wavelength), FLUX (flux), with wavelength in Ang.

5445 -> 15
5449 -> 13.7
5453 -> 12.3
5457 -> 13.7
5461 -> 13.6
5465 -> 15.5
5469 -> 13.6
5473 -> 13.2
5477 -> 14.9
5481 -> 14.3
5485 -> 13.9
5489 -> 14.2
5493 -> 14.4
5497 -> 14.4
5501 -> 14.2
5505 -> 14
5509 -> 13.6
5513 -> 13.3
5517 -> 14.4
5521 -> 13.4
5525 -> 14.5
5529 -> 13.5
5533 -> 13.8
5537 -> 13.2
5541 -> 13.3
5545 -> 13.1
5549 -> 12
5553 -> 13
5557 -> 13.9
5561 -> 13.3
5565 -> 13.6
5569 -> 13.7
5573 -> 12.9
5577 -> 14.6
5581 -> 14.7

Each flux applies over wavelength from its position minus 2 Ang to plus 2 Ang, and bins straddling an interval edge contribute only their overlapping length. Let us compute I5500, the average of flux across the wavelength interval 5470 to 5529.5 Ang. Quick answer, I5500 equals 14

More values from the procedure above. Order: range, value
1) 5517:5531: 13.9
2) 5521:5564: 13.4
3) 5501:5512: 13.8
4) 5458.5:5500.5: 14.2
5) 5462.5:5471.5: 14.4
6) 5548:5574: 13.3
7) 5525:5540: 13.6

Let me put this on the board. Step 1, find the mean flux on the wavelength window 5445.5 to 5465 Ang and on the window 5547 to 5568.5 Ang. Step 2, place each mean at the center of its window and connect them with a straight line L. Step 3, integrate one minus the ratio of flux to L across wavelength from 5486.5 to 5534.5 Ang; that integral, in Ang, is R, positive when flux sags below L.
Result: -2.0 Ang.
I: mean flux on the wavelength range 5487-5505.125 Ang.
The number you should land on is 14.3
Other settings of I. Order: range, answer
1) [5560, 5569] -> 13.5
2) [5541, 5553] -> 12.8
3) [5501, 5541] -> 13.7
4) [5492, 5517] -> 14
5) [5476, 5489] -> 14.3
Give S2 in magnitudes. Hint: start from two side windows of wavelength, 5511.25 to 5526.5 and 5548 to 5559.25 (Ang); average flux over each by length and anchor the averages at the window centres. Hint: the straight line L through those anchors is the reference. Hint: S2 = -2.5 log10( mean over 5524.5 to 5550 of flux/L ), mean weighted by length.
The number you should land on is 0.01 mag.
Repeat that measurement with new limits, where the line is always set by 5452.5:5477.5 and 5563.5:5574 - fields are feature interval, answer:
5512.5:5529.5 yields -0.021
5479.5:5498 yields -0.036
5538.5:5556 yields 0.050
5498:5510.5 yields -0.022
